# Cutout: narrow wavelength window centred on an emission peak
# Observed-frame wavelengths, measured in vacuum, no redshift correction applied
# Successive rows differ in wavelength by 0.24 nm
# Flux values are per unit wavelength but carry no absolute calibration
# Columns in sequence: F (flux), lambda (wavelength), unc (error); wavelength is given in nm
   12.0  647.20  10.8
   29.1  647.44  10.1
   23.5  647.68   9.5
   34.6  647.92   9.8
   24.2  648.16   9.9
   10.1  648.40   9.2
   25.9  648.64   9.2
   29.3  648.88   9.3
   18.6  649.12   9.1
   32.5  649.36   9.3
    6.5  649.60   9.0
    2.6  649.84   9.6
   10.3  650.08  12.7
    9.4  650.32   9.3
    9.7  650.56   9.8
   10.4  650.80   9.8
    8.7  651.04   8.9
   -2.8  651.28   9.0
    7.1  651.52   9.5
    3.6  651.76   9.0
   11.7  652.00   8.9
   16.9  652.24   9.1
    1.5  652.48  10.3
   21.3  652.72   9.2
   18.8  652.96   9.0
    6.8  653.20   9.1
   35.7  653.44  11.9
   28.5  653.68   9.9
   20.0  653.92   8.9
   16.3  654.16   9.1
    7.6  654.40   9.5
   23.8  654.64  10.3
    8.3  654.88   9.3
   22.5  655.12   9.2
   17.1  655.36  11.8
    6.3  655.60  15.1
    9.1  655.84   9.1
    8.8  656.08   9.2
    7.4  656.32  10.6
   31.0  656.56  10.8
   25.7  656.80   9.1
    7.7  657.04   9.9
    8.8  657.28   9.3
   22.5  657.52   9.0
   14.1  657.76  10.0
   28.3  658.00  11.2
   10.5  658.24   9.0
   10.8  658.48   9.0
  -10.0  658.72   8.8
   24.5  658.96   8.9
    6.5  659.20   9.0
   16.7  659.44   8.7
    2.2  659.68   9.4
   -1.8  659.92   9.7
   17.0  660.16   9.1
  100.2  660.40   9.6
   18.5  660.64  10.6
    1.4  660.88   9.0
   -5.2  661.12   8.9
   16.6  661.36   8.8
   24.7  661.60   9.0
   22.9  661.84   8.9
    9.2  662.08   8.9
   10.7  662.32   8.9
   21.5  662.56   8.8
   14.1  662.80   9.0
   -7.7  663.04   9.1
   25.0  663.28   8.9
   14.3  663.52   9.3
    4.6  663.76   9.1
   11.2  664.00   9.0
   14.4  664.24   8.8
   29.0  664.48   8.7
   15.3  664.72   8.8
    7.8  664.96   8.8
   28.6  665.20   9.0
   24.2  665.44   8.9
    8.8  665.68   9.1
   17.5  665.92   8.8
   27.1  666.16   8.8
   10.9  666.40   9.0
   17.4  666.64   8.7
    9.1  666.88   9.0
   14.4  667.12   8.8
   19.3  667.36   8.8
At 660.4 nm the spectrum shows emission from H-alpha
